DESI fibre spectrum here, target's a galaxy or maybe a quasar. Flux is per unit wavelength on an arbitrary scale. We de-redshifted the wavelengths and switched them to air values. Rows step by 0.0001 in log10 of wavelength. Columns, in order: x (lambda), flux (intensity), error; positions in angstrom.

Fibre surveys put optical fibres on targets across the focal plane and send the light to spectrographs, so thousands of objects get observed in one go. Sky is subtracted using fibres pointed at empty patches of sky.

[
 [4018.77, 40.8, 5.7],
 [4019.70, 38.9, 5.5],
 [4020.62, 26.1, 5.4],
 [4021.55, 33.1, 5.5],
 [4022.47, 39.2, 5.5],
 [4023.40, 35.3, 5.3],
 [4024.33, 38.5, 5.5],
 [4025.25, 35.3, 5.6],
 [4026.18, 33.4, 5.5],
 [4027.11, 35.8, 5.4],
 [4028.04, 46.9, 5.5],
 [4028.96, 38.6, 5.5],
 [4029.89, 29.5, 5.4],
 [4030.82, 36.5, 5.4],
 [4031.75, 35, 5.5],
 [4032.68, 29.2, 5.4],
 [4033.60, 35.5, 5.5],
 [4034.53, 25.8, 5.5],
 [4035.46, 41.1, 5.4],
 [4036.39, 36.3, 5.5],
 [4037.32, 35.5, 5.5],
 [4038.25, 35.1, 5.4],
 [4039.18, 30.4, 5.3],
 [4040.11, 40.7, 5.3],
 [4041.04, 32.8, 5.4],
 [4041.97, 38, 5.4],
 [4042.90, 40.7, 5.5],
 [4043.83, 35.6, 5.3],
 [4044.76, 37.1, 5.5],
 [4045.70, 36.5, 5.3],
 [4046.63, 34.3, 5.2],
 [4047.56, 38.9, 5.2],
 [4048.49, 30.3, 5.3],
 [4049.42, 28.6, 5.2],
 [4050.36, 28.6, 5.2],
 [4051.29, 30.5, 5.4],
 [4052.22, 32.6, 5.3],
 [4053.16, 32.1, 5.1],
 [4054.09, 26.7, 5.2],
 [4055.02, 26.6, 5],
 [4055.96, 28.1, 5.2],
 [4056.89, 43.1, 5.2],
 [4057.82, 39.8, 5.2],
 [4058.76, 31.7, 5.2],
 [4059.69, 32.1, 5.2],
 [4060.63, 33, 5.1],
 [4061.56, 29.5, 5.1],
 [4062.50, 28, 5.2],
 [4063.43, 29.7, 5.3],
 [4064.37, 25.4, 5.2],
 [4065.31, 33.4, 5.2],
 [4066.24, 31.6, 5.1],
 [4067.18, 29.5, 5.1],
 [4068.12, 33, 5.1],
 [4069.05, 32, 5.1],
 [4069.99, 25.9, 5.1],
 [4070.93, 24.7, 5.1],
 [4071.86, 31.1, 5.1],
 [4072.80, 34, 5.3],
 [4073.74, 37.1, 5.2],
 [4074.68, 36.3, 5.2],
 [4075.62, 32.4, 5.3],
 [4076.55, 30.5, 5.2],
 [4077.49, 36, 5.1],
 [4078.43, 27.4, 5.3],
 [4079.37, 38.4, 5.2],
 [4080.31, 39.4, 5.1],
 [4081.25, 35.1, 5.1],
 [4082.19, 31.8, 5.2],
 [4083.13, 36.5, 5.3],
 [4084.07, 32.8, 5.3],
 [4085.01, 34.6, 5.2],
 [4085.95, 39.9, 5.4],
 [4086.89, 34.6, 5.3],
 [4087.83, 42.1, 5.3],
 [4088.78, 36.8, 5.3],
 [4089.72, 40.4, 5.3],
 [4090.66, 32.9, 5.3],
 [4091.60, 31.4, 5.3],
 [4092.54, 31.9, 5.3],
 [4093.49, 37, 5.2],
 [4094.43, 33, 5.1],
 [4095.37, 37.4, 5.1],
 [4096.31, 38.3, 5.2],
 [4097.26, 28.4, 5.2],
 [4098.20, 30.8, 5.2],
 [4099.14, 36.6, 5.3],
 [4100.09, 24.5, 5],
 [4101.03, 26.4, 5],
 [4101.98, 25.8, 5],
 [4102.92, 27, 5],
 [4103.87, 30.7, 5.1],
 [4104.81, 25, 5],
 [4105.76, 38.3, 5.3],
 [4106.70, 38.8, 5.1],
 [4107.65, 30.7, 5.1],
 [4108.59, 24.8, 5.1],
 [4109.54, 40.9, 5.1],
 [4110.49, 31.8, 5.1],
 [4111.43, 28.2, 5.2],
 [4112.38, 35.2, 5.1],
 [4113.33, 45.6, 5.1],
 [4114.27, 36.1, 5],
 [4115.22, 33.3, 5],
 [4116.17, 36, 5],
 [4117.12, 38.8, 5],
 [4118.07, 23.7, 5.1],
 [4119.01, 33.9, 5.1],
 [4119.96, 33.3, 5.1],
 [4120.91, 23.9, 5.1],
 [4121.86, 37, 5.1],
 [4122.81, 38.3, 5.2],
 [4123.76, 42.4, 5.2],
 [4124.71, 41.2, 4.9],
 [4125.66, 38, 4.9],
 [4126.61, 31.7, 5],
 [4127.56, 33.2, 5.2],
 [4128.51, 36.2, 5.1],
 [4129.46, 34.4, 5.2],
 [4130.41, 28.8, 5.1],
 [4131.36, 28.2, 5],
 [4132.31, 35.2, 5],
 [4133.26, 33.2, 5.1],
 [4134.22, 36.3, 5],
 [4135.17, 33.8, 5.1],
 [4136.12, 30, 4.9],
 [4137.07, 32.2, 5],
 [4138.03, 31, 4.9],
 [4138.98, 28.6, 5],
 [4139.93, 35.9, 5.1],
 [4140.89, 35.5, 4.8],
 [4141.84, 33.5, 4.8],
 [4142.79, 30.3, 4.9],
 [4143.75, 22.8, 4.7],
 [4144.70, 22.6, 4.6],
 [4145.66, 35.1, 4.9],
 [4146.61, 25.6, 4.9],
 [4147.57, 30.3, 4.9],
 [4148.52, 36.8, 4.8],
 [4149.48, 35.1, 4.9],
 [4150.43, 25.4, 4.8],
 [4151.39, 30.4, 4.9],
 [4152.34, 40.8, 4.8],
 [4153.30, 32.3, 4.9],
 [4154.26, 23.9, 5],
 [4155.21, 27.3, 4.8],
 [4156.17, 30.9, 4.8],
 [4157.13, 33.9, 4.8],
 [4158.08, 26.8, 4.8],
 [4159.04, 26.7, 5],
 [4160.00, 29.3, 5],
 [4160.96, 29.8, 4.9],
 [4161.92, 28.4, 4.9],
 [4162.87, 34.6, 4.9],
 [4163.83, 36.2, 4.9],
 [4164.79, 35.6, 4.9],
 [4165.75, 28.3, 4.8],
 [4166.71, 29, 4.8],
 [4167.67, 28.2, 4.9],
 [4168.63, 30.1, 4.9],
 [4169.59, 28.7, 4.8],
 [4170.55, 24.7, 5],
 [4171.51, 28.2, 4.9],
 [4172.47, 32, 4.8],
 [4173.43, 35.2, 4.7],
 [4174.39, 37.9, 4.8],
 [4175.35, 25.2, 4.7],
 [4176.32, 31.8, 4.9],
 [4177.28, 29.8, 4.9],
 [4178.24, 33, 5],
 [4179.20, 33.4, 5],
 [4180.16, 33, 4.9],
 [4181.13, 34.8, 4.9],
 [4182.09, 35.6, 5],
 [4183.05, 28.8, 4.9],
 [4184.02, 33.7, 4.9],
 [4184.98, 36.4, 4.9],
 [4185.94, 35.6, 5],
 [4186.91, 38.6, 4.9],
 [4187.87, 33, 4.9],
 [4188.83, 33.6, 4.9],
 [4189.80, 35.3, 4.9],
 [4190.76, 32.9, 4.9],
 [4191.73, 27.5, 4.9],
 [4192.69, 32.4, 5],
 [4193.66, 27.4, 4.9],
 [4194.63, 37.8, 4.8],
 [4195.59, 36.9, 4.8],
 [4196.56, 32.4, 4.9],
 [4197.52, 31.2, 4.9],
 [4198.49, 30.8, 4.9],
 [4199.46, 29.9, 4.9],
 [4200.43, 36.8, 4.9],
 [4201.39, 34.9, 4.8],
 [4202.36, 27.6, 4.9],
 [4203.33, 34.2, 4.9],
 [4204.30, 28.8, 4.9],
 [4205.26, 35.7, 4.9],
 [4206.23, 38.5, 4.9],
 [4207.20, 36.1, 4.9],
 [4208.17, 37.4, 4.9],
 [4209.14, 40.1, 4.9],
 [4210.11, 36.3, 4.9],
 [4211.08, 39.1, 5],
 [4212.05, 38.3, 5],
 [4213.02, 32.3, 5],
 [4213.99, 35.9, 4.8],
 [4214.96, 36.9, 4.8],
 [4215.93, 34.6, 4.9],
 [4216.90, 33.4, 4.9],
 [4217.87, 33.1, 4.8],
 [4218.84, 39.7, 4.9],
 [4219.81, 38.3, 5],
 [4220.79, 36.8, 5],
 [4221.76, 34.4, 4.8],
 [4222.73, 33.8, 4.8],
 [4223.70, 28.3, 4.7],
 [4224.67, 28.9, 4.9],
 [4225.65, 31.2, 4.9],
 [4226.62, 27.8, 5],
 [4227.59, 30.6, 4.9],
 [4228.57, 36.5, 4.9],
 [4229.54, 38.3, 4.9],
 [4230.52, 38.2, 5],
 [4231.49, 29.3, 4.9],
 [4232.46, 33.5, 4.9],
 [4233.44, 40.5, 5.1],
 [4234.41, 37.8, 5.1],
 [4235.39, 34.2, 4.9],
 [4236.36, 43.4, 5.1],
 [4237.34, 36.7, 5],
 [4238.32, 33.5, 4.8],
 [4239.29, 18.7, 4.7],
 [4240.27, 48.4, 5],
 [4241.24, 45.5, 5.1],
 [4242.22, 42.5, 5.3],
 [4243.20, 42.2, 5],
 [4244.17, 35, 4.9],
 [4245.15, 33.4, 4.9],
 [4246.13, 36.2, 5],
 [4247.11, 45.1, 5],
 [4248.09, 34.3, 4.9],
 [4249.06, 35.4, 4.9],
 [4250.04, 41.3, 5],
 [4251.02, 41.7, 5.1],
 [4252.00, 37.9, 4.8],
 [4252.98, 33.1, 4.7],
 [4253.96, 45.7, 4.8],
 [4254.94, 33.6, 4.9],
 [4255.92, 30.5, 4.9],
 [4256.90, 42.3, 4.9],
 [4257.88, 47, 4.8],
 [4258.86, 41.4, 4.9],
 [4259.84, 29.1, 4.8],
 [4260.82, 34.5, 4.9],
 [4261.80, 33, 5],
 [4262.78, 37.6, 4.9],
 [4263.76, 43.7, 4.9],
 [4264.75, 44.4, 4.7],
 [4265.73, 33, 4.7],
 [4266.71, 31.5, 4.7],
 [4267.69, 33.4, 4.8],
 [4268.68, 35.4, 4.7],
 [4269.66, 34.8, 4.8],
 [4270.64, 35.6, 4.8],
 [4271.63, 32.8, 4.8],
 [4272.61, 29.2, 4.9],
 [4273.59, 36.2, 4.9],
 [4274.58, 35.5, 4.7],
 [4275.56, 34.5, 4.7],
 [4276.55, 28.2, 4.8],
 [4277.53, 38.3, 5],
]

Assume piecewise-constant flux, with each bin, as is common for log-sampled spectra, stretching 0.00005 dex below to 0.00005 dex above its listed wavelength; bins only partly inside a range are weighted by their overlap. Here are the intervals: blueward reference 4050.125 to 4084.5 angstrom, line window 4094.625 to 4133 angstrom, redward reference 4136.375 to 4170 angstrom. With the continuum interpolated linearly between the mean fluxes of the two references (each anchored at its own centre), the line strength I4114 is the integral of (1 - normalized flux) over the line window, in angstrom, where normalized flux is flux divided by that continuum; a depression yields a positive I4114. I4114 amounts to -2.4 angstrom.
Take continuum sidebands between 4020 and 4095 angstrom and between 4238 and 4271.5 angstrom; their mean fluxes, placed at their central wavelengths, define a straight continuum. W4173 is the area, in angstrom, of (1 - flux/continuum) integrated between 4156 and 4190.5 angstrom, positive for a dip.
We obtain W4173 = 3.89 angstrom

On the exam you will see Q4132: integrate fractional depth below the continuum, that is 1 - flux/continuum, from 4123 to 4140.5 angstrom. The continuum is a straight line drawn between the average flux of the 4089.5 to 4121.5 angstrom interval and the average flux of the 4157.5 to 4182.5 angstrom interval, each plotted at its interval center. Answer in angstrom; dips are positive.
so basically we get -1.1 angstrom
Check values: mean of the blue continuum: 32.6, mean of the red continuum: 31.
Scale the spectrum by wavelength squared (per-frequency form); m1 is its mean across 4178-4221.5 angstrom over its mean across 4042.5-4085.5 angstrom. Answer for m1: 1.13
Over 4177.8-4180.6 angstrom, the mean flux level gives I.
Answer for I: 33.2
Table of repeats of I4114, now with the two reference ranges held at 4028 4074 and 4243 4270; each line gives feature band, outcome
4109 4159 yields 2.9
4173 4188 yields 0.9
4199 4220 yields 0.6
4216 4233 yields 1.4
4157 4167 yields 1.3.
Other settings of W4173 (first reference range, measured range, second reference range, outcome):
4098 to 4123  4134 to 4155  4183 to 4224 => 1.2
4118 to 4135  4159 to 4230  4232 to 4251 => 6.3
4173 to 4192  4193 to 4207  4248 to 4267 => 0.5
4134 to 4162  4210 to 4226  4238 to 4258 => 0.5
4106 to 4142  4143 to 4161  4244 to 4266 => 2.6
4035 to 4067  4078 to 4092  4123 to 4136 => -0.7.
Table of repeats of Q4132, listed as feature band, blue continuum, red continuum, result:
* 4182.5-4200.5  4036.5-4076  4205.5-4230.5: 0.8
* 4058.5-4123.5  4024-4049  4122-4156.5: 1.9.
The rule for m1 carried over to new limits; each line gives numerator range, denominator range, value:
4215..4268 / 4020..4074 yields 1.20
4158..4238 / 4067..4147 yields 1.05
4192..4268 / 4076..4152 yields 1.14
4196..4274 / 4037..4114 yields 1.16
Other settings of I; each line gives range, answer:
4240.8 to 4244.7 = 41.1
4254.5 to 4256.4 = 32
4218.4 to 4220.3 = 38.9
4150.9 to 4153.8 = 34.3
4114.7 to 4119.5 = 33.2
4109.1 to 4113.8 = 36.3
